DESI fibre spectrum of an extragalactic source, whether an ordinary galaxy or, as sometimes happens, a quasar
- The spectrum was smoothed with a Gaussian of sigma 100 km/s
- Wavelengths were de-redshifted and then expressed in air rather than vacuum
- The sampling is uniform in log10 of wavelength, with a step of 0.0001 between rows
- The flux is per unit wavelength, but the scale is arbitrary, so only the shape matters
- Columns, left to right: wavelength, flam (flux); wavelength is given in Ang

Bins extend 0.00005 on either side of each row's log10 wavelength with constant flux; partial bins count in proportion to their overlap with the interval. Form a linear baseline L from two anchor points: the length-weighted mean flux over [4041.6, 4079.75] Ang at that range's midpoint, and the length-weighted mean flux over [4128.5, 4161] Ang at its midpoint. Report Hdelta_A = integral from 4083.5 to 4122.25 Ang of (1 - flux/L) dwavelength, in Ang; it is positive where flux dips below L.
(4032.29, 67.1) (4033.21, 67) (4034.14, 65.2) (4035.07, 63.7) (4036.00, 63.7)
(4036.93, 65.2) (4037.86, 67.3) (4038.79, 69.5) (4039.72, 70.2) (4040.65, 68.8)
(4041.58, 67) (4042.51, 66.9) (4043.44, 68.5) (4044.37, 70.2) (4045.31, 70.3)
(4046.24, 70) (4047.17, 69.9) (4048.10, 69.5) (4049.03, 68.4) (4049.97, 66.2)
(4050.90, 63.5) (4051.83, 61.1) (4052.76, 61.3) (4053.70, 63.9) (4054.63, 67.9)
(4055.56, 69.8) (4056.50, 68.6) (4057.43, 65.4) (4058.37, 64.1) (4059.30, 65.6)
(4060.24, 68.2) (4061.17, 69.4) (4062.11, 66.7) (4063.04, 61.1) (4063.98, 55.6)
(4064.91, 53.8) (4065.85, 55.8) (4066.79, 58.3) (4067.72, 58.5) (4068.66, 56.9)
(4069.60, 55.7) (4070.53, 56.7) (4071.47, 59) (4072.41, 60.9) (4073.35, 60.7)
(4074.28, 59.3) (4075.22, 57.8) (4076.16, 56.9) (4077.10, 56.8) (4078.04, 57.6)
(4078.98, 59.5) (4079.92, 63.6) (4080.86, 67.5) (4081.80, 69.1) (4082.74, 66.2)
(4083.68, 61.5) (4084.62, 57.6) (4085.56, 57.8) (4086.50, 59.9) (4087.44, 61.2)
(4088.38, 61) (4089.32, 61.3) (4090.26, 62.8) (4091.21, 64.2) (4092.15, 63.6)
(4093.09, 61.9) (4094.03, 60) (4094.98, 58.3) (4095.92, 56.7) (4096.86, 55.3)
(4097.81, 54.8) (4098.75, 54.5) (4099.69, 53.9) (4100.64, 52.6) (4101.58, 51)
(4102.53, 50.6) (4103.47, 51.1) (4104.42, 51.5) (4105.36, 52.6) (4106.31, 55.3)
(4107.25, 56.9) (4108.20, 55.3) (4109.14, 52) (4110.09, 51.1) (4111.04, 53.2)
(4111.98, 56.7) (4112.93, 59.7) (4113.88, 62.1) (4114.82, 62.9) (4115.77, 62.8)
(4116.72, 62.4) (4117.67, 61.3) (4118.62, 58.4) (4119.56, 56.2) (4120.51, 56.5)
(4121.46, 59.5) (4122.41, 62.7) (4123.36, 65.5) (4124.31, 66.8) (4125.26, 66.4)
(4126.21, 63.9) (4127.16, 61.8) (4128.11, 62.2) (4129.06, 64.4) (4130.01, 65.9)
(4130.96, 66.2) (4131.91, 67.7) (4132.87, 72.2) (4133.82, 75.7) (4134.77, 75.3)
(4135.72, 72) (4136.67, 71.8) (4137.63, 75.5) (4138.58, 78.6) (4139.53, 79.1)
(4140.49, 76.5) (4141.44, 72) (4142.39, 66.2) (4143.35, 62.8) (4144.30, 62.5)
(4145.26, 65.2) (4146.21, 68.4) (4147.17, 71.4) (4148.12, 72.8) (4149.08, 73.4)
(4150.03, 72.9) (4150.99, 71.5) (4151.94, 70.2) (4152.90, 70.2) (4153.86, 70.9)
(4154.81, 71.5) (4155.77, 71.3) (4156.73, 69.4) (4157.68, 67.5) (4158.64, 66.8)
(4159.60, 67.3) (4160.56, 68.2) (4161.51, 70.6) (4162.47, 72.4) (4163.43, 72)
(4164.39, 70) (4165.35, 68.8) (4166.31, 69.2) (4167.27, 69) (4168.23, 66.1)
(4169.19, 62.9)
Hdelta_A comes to 5.3 Ang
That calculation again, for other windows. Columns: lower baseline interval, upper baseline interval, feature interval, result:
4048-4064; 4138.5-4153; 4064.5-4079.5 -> 1.95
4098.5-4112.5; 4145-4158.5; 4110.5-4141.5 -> -2.43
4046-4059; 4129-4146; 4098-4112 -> 3.22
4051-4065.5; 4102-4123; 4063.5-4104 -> 1.43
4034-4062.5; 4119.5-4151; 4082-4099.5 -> 1.99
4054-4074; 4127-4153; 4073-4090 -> 0.78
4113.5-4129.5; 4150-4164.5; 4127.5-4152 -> -1.58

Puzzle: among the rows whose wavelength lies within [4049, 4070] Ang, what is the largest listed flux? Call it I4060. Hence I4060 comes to 69.8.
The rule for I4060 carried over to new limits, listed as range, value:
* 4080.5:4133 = 72.2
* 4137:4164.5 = 79.1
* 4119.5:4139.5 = 78.6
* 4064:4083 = 69.1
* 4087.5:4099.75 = 64.2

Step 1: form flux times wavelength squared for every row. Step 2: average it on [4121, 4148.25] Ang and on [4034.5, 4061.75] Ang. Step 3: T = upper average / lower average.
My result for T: 1.07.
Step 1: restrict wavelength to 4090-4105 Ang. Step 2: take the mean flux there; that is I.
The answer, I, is 56.3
